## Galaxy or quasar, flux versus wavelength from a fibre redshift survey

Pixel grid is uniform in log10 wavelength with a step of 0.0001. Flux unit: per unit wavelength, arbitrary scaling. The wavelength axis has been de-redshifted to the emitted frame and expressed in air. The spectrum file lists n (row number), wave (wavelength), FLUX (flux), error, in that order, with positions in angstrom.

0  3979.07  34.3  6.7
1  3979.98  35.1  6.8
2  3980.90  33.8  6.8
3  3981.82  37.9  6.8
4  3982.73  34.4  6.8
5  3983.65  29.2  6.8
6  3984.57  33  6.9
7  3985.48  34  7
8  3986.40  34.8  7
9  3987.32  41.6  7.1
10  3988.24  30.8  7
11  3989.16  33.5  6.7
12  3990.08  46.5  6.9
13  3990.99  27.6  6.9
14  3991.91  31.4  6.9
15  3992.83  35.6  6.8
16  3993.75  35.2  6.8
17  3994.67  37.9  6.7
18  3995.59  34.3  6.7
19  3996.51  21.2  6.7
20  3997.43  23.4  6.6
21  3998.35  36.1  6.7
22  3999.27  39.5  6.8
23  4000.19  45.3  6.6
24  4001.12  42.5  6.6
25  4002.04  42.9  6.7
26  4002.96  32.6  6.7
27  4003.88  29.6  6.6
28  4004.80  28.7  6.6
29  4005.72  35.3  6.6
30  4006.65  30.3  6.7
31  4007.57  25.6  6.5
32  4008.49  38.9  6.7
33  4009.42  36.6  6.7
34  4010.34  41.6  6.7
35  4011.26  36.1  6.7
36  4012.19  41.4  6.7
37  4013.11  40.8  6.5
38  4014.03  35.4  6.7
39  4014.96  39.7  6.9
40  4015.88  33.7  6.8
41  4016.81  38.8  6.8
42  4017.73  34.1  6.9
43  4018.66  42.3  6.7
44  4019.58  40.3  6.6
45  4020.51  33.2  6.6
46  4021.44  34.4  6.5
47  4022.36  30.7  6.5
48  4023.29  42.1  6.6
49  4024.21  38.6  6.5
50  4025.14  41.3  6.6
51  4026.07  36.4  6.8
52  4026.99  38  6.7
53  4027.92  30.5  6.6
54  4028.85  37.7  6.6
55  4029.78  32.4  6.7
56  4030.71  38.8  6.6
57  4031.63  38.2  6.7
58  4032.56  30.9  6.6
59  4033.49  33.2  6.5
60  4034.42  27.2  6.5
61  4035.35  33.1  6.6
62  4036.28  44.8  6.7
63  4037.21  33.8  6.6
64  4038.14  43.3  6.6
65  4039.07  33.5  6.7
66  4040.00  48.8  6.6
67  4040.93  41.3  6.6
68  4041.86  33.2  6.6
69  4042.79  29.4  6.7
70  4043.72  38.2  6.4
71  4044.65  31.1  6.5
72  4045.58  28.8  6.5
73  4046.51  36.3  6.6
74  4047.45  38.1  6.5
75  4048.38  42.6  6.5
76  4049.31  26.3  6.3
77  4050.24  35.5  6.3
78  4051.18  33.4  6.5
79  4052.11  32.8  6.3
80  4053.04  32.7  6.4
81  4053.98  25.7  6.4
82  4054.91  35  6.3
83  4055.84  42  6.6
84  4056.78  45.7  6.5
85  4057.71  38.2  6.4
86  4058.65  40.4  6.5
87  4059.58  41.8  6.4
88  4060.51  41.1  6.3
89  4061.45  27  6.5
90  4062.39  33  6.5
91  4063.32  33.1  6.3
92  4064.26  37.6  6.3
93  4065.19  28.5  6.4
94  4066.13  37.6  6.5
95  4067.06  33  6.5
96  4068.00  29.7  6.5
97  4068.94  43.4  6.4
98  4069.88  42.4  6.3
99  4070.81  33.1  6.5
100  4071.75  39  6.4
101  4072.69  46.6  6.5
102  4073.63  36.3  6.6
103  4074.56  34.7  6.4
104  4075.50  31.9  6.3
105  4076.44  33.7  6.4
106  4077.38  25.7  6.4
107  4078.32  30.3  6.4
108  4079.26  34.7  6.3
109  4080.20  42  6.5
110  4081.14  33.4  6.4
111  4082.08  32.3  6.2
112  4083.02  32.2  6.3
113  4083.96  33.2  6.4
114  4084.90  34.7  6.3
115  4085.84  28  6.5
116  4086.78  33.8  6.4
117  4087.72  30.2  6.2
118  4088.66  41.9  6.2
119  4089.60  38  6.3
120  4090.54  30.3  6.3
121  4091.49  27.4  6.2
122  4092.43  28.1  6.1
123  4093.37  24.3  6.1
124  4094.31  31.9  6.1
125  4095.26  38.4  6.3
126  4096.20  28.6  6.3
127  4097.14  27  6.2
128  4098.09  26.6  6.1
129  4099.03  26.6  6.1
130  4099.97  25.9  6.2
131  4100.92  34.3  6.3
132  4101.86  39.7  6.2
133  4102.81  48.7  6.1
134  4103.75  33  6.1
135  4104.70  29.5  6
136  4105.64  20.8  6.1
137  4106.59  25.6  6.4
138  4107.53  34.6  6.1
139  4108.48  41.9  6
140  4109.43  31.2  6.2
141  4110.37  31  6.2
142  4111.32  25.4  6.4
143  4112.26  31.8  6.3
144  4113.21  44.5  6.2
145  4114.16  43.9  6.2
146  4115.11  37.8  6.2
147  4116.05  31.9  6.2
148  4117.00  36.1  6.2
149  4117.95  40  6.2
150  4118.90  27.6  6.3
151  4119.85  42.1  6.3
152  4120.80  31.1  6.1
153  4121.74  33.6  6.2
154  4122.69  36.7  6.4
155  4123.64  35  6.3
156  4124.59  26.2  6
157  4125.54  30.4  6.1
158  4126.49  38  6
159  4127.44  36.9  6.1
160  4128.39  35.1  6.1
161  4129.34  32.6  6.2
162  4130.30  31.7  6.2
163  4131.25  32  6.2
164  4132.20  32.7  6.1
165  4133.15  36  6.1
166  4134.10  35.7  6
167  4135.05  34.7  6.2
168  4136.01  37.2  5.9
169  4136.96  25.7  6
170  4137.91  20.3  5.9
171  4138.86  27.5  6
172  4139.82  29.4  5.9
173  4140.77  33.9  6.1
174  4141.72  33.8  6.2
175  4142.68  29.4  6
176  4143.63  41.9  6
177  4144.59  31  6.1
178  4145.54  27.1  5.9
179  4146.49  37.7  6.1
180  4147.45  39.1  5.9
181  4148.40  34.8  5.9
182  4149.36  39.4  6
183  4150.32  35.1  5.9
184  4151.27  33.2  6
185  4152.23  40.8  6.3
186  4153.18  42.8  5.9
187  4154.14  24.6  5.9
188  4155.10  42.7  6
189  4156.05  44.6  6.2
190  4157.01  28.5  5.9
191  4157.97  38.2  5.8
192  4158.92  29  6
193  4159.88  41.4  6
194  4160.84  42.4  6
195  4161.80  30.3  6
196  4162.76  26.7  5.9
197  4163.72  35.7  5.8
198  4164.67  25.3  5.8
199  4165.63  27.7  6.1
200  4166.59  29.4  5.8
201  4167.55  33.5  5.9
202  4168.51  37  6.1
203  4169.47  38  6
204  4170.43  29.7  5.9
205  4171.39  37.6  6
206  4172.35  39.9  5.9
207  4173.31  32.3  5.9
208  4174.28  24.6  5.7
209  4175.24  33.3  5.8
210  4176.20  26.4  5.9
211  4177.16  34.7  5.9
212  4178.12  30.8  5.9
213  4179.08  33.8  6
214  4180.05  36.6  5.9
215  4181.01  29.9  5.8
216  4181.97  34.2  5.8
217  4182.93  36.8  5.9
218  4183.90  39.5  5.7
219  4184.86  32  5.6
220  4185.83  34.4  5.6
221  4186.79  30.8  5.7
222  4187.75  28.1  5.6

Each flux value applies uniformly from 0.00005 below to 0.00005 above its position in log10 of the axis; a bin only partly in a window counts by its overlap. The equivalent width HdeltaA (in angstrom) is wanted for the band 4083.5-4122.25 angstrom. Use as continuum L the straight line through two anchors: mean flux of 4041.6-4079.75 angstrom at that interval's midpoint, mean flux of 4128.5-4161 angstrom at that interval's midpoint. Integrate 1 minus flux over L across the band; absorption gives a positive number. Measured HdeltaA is 1.9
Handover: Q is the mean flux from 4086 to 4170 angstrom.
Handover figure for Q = 33.4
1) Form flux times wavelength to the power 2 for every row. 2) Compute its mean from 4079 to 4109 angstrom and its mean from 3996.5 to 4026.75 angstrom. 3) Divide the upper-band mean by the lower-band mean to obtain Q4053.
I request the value 0.93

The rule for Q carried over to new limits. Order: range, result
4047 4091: 35.2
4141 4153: 35.4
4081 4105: 32.2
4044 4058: 35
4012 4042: 37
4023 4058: 36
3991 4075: 35.9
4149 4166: 34.9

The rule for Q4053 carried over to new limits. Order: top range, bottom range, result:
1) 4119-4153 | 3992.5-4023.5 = 1.00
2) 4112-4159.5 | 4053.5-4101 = 1.05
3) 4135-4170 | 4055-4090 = 0.98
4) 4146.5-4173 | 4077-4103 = 1.13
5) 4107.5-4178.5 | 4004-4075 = 0.99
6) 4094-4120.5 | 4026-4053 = 0.98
